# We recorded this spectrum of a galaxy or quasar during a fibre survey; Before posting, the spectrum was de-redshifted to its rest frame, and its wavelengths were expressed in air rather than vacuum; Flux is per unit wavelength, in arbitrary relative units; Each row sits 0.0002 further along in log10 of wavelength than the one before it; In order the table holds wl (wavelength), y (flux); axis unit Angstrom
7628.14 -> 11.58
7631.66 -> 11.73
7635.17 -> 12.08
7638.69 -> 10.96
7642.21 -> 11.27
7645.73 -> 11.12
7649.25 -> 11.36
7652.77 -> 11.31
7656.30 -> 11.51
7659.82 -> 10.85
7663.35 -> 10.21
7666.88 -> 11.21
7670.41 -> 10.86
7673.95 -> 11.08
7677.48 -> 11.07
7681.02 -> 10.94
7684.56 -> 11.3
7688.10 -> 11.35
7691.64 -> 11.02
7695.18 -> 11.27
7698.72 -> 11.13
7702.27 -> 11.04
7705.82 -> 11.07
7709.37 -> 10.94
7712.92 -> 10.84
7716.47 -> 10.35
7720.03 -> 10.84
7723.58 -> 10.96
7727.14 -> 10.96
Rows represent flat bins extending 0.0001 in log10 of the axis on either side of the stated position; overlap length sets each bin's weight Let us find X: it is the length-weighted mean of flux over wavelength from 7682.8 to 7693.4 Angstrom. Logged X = 11.2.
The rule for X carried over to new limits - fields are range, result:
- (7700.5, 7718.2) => 10.8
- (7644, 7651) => 11.2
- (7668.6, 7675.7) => 11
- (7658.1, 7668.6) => 10.8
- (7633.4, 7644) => 11.4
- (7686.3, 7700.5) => 11.2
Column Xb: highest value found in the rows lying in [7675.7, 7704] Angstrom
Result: 11.35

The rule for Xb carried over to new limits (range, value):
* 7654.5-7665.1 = 11.51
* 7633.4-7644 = 12.08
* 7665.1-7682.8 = 11.21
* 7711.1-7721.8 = 10.84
